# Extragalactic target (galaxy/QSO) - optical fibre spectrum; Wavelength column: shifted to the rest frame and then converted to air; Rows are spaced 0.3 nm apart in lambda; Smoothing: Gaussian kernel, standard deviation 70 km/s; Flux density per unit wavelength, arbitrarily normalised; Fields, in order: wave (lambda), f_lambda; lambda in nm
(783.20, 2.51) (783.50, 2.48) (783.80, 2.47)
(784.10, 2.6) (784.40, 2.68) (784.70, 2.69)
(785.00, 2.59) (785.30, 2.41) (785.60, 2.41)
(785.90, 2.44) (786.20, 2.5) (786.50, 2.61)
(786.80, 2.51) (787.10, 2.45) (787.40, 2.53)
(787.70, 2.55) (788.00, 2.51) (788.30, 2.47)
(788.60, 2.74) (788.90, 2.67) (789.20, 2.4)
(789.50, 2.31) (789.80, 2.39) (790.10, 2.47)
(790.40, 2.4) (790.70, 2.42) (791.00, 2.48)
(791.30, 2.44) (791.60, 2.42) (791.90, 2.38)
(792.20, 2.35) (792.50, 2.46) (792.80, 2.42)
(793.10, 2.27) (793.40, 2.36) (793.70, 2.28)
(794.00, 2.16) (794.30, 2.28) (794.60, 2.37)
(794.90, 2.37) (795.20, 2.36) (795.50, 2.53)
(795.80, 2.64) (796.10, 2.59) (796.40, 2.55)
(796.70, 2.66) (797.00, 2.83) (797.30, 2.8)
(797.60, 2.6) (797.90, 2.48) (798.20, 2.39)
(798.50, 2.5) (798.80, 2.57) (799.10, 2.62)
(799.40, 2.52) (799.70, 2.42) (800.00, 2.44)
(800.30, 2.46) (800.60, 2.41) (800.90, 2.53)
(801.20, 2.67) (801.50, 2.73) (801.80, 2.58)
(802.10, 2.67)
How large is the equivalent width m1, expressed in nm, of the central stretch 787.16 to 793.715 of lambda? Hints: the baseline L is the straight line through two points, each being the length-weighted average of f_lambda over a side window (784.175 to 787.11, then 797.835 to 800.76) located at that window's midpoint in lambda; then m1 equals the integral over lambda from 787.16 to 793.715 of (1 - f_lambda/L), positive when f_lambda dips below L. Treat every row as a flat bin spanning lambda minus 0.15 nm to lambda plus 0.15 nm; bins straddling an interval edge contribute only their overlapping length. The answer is 0.18 nm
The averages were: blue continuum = 2.53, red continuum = 2.48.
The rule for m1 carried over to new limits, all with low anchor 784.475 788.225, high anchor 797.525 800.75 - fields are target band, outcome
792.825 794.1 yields 0.11 nm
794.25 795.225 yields 0.06 nm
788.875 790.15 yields 0.04 nm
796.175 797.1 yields -0.06 nm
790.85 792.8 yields 0.07 nm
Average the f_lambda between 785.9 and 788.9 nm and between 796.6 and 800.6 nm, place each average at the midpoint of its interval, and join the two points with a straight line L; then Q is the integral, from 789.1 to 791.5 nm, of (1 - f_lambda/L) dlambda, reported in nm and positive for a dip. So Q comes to 0.124 nm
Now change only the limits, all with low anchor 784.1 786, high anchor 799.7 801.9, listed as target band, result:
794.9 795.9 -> 0.022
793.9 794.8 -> 0.091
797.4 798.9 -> 0.013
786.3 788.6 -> 0.009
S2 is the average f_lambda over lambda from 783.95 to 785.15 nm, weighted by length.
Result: 2.64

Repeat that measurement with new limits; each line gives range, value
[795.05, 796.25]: 2.53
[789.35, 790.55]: 2.39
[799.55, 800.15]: 2.43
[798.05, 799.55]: 2.52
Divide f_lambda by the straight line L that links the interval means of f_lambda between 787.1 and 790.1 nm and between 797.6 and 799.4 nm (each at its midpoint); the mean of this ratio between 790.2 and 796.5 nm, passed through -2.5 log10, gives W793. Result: 0.047 mag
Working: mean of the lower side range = 2.5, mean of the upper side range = 2.52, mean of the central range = 2.41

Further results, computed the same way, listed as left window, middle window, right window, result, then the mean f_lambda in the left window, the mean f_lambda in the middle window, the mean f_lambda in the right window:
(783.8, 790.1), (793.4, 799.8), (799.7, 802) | 0.02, 2.52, 2.5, 2.54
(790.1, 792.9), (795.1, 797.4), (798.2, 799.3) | -0.05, 2.42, 2.62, 2.54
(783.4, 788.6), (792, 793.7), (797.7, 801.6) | 0.07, 2.53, 2.36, 2.52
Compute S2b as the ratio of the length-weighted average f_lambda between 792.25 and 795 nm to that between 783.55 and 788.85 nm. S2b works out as 0.92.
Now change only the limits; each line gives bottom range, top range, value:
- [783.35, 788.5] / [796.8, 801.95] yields 1.01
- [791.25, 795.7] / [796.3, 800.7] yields 1.08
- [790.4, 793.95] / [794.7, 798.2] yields 1.08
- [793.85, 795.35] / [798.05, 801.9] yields 1.09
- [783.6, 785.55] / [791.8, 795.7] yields 0.92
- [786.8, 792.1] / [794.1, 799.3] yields 1.02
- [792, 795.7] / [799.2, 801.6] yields 1.07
